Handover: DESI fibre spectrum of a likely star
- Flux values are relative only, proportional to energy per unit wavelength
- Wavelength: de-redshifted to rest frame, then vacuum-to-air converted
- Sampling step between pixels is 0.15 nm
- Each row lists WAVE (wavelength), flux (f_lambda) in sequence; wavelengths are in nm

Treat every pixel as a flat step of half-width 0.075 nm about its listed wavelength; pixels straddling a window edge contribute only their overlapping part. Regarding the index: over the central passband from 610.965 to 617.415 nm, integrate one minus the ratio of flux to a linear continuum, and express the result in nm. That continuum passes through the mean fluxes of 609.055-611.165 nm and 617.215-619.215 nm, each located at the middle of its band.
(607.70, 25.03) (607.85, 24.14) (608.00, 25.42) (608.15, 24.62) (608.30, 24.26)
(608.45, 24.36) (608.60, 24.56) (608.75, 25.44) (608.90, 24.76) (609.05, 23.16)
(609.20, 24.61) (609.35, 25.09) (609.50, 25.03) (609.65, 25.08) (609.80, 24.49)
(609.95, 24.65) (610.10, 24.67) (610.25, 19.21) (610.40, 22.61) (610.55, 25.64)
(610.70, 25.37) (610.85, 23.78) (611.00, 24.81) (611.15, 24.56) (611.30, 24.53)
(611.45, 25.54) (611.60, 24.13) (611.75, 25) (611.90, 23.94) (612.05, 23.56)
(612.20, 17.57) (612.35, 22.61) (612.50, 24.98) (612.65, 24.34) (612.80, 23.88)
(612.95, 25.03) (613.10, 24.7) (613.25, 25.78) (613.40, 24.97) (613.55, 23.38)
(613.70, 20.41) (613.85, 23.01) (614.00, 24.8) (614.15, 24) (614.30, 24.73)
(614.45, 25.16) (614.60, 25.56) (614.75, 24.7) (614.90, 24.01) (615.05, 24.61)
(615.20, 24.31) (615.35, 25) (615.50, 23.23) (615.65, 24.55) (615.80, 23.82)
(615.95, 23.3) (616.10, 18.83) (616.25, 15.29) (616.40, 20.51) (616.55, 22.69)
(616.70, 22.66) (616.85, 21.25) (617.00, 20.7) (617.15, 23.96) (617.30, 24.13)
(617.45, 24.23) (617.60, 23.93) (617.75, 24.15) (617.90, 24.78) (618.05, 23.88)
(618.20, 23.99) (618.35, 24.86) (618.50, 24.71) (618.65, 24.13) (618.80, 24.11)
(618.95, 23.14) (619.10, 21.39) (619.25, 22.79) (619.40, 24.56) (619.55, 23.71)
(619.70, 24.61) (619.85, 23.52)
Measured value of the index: 0.167 nm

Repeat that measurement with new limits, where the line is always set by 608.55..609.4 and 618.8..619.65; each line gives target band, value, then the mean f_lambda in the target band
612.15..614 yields 0.04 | 23.5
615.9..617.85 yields 0.13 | 22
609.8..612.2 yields 0.04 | 23.9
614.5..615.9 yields -0.04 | 24.4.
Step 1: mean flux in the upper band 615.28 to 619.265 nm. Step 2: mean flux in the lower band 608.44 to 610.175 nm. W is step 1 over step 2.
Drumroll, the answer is 0.93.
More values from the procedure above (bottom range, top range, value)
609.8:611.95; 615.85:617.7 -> 0.90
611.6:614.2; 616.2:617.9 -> 0.94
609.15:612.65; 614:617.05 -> 0.96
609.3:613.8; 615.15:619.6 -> 0.96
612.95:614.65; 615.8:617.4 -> 0.89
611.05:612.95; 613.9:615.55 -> 1.03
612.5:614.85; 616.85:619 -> 0.98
